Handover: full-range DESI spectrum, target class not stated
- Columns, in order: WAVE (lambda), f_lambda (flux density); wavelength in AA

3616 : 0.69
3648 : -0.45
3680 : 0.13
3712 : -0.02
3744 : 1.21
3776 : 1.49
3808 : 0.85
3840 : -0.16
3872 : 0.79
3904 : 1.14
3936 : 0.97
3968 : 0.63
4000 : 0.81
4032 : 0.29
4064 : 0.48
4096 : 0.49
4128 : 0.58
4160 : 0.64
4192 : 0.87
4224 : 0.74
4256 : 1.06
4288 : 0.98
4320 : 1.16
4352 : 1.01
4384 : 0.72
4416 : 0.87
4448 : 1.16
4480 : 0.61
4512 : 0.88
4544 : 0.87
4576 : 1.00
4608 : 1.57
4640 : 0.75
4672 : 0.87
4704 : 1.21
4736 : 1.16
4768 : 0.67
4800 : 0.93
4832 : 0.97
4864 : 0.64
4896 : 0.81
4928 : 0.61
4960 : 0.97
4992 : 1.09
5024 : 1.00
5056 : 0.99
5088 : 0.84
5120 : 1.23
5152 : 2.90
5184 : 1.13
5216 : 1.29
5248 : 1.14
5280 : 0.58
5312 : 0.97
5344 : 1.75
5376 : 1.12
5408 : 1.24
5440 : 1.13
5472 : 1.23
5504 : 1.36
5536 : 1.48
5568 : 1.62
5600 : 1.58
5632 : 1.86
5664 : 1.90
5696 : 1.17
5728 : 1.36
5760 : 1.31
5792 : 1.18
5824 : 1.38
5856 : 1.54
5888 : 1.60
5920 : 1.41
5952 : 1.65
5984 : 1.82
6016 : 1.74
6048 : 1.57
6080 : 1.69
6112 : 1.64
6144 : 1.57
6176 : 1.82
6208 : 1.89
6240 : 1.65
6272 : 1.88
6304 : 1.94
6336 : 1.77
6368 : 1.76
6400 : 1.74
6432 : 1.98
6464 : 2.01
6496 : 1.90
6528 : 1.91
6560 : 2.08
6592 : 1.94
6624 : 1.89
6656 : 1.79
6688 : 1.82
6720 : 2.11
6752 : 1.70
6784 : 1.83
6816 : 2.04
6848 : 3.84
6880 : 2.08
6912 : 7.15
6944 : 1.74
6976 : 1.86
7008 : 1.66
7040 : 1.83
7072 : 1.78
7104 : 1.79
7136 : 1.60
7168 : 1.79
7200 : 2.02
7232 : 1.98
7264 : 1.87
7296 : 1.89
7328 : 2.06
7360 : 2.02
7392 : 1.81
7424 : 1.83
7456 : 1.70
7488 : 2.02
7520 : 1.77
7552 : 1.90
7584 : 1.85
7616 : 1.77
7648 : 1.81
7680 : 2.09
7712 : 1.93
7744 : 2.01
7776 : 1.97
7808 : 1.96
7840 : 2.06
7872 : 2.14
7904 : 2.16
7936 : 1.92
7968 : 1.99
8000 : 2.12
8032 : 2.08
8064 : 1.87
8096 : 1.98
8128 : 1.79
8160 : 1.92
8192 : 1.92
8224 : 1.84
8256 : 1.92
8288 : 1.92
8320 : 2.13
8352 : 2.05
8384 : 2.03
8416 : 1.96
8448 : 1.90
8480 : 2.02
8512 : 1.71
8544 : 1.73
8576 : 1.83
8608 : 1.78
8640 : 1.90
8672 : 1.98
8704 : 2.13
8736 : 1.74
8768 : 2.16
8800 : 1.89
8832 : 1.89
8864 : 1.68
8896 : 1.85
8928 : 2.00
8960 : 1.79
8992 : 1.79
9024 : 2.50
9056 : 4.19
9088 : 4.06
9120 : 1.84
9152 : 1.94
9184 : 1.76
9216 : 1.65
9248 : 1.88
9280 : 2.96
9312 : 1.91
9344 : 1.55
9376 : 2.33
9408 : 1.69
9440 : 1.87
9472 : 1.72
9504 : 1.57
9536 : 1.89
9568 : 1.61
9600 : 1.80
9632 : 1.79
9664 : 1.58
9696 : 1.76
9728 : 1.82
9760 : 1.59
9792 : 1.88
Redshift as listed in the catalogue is 0.379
